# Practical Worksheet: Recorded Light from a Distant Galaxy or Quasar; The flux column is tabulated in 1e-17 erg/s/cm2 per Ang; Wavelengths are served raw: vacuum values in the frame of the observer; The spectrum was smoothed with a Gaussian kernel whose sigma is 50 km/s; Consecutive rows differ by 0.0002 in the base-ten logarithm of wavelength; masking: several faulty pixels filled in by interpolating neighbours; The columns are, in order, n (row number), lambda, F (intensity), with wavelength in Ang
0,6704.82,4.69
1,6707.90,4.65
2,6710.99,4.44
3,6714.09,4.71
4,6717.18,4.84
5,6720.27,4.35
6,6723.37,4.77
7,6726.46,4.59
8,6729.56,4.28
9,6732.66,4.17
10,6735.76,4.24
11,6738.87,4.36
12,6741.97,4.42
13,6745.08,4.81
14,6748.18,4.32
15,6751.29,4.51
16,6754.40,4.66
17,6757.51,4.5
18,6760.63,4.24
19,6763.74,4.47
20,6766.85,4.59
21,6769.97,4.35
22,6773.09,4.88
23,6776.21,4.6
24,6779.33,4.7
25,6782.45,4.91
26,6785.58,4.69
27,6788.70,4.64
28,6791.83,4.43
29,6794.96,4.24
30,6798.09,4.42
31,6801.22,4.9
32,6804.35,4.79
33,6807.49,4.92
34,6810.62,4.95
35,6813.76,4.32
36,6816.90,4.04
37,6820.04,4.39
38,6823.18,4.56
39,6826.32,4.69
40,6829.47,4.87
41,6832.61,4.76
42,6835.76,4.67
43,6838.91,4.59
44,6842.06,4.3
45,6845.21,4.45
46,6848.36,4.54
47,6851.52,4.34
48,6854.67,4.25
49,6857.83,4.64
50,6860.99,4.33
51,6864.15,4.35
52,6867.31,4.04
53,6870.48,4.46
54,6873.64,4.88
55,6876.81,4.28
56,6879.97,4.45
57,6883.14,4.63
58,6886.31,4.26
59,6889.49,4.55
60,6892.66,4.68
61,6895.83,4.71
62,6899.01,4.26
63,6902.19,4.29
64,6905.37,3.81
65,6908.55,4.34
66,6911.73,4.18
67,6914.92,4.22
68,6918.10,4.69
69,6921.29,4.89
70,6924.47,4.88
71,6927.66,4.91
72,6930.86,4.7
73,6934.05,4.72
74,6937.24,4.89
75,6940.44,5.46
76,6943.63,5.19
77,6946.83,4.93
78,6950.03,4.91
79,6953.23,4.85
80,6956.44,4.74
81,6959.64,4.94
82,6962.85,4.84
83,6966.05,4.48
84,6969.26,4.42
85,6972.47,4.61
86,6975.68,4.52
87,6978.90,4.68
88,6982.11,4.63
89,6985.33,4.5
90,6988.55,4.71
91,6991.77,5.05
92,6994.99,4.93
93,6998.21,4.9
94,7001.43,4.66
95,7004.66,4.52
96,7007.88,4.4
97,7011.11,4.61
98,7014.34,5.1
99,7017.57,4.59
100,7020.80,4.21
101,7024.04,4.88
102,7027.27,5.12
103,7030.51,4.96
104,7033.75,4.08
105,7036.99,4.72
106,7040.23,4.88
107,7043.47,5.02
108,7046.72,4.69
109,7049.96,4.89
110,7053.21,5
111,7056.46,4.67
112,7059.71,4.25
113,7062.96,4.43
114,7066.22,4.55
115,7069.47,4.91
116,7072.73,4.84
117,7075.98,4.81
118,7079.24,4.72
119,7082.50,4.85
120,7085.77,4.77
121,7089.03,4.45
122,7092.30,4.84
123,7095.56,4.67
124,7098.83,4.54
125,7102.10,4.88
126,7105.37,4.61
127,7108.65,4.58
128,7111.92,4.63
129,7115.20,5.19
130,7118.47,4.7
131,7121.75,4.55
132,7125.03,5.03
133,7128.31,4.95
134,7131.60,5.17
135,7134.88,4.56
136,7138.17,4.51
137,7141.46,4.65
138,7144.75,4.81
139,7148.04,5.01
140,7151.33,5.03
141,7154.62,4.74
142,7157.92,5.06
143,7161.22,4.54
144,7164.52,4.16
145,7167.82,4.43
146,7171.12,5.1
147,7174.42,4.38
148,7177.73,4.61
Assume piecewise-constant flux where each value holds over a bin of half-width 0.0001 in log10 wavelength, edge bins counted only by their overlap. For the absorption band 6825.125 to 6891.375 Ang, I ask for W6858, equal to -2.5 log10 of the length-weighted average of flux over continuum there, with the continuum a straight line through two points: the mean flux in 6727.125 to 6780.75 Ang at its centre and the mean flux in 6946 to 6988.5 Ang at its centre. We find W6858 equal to 0.02 mag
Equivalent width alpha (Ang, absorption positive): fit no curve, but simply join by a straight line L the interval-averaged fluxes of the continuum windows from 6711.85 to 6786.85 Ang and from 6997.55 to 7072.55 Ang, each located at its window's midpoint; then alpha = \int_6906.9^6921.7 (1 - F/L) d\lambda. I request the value 0.6 Ang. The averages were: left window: 4.54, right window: 4.7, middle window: 4.43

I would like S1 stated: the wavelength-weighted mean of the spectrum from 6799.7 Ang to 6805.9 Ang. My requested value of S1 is 4.85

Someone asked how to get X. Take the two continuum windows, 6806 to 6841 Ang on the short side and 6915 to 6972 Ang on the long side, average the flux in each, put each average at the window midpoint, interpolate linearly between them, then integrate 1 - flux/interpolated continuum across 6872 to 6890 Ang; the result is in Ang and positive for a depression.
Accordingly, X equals 0.8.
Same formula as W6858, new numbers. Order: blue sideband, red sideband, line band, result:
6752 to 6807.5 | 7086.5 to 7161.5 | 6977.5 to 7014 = 0.001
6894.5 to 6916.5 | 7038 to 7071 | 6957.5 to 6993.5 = -0.047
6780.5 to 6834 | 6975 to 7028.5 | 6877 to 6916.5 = 0.072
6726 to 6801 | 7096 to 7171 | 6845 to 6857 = 0.039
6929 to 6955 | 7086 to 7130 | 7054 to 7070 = 0.056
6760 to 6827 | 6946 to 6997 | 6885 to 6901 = 0.042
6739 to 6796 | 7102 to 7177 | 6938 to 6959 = -0.081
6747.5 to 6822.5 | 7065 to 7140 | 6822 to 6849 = -0.003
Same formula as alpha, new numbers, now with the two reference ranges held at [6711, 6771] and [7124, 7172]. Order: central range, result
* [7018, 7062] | -0.15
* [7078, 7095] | 0.03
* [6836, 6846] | 0.17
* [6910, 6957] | -1.93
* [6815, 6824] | 0.45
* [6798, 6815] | -0.83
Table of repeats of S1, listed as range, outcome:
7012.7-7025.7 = 4.7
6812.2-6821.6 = 4.25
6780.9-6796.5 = 4.58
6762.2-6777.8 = 4.58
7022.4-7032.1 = 4.98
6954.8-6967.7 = 4.75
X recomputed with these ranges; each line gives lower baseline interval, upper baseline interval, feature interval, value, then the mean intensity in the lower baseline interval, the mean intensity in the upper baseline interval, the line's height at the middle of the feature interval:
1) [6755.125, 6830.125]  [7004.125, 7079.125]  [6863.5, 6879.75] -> 0.75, 4.58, 4.7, 4.62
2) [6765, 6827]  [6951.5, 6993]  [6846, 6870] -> 1.38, 4.6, 4.69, 4.63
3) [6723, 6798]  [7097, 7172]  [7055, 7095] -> 0.35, 4.51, 4.75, 4.71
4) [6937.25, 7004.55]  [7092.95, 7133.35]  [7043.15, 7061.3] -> 0.22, 4.79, 4.79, 4.79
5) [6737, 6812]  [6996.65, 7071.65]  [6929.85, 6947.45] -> -1.26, 4.59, 4.7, 4.66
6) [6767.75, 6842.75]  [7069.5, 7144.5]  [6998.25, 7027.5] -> 0.26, 4.61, 4.75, 4.71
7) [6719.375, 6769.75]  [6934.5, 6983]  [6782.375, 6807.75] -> -0.53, 4.45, 4.81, 4.54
